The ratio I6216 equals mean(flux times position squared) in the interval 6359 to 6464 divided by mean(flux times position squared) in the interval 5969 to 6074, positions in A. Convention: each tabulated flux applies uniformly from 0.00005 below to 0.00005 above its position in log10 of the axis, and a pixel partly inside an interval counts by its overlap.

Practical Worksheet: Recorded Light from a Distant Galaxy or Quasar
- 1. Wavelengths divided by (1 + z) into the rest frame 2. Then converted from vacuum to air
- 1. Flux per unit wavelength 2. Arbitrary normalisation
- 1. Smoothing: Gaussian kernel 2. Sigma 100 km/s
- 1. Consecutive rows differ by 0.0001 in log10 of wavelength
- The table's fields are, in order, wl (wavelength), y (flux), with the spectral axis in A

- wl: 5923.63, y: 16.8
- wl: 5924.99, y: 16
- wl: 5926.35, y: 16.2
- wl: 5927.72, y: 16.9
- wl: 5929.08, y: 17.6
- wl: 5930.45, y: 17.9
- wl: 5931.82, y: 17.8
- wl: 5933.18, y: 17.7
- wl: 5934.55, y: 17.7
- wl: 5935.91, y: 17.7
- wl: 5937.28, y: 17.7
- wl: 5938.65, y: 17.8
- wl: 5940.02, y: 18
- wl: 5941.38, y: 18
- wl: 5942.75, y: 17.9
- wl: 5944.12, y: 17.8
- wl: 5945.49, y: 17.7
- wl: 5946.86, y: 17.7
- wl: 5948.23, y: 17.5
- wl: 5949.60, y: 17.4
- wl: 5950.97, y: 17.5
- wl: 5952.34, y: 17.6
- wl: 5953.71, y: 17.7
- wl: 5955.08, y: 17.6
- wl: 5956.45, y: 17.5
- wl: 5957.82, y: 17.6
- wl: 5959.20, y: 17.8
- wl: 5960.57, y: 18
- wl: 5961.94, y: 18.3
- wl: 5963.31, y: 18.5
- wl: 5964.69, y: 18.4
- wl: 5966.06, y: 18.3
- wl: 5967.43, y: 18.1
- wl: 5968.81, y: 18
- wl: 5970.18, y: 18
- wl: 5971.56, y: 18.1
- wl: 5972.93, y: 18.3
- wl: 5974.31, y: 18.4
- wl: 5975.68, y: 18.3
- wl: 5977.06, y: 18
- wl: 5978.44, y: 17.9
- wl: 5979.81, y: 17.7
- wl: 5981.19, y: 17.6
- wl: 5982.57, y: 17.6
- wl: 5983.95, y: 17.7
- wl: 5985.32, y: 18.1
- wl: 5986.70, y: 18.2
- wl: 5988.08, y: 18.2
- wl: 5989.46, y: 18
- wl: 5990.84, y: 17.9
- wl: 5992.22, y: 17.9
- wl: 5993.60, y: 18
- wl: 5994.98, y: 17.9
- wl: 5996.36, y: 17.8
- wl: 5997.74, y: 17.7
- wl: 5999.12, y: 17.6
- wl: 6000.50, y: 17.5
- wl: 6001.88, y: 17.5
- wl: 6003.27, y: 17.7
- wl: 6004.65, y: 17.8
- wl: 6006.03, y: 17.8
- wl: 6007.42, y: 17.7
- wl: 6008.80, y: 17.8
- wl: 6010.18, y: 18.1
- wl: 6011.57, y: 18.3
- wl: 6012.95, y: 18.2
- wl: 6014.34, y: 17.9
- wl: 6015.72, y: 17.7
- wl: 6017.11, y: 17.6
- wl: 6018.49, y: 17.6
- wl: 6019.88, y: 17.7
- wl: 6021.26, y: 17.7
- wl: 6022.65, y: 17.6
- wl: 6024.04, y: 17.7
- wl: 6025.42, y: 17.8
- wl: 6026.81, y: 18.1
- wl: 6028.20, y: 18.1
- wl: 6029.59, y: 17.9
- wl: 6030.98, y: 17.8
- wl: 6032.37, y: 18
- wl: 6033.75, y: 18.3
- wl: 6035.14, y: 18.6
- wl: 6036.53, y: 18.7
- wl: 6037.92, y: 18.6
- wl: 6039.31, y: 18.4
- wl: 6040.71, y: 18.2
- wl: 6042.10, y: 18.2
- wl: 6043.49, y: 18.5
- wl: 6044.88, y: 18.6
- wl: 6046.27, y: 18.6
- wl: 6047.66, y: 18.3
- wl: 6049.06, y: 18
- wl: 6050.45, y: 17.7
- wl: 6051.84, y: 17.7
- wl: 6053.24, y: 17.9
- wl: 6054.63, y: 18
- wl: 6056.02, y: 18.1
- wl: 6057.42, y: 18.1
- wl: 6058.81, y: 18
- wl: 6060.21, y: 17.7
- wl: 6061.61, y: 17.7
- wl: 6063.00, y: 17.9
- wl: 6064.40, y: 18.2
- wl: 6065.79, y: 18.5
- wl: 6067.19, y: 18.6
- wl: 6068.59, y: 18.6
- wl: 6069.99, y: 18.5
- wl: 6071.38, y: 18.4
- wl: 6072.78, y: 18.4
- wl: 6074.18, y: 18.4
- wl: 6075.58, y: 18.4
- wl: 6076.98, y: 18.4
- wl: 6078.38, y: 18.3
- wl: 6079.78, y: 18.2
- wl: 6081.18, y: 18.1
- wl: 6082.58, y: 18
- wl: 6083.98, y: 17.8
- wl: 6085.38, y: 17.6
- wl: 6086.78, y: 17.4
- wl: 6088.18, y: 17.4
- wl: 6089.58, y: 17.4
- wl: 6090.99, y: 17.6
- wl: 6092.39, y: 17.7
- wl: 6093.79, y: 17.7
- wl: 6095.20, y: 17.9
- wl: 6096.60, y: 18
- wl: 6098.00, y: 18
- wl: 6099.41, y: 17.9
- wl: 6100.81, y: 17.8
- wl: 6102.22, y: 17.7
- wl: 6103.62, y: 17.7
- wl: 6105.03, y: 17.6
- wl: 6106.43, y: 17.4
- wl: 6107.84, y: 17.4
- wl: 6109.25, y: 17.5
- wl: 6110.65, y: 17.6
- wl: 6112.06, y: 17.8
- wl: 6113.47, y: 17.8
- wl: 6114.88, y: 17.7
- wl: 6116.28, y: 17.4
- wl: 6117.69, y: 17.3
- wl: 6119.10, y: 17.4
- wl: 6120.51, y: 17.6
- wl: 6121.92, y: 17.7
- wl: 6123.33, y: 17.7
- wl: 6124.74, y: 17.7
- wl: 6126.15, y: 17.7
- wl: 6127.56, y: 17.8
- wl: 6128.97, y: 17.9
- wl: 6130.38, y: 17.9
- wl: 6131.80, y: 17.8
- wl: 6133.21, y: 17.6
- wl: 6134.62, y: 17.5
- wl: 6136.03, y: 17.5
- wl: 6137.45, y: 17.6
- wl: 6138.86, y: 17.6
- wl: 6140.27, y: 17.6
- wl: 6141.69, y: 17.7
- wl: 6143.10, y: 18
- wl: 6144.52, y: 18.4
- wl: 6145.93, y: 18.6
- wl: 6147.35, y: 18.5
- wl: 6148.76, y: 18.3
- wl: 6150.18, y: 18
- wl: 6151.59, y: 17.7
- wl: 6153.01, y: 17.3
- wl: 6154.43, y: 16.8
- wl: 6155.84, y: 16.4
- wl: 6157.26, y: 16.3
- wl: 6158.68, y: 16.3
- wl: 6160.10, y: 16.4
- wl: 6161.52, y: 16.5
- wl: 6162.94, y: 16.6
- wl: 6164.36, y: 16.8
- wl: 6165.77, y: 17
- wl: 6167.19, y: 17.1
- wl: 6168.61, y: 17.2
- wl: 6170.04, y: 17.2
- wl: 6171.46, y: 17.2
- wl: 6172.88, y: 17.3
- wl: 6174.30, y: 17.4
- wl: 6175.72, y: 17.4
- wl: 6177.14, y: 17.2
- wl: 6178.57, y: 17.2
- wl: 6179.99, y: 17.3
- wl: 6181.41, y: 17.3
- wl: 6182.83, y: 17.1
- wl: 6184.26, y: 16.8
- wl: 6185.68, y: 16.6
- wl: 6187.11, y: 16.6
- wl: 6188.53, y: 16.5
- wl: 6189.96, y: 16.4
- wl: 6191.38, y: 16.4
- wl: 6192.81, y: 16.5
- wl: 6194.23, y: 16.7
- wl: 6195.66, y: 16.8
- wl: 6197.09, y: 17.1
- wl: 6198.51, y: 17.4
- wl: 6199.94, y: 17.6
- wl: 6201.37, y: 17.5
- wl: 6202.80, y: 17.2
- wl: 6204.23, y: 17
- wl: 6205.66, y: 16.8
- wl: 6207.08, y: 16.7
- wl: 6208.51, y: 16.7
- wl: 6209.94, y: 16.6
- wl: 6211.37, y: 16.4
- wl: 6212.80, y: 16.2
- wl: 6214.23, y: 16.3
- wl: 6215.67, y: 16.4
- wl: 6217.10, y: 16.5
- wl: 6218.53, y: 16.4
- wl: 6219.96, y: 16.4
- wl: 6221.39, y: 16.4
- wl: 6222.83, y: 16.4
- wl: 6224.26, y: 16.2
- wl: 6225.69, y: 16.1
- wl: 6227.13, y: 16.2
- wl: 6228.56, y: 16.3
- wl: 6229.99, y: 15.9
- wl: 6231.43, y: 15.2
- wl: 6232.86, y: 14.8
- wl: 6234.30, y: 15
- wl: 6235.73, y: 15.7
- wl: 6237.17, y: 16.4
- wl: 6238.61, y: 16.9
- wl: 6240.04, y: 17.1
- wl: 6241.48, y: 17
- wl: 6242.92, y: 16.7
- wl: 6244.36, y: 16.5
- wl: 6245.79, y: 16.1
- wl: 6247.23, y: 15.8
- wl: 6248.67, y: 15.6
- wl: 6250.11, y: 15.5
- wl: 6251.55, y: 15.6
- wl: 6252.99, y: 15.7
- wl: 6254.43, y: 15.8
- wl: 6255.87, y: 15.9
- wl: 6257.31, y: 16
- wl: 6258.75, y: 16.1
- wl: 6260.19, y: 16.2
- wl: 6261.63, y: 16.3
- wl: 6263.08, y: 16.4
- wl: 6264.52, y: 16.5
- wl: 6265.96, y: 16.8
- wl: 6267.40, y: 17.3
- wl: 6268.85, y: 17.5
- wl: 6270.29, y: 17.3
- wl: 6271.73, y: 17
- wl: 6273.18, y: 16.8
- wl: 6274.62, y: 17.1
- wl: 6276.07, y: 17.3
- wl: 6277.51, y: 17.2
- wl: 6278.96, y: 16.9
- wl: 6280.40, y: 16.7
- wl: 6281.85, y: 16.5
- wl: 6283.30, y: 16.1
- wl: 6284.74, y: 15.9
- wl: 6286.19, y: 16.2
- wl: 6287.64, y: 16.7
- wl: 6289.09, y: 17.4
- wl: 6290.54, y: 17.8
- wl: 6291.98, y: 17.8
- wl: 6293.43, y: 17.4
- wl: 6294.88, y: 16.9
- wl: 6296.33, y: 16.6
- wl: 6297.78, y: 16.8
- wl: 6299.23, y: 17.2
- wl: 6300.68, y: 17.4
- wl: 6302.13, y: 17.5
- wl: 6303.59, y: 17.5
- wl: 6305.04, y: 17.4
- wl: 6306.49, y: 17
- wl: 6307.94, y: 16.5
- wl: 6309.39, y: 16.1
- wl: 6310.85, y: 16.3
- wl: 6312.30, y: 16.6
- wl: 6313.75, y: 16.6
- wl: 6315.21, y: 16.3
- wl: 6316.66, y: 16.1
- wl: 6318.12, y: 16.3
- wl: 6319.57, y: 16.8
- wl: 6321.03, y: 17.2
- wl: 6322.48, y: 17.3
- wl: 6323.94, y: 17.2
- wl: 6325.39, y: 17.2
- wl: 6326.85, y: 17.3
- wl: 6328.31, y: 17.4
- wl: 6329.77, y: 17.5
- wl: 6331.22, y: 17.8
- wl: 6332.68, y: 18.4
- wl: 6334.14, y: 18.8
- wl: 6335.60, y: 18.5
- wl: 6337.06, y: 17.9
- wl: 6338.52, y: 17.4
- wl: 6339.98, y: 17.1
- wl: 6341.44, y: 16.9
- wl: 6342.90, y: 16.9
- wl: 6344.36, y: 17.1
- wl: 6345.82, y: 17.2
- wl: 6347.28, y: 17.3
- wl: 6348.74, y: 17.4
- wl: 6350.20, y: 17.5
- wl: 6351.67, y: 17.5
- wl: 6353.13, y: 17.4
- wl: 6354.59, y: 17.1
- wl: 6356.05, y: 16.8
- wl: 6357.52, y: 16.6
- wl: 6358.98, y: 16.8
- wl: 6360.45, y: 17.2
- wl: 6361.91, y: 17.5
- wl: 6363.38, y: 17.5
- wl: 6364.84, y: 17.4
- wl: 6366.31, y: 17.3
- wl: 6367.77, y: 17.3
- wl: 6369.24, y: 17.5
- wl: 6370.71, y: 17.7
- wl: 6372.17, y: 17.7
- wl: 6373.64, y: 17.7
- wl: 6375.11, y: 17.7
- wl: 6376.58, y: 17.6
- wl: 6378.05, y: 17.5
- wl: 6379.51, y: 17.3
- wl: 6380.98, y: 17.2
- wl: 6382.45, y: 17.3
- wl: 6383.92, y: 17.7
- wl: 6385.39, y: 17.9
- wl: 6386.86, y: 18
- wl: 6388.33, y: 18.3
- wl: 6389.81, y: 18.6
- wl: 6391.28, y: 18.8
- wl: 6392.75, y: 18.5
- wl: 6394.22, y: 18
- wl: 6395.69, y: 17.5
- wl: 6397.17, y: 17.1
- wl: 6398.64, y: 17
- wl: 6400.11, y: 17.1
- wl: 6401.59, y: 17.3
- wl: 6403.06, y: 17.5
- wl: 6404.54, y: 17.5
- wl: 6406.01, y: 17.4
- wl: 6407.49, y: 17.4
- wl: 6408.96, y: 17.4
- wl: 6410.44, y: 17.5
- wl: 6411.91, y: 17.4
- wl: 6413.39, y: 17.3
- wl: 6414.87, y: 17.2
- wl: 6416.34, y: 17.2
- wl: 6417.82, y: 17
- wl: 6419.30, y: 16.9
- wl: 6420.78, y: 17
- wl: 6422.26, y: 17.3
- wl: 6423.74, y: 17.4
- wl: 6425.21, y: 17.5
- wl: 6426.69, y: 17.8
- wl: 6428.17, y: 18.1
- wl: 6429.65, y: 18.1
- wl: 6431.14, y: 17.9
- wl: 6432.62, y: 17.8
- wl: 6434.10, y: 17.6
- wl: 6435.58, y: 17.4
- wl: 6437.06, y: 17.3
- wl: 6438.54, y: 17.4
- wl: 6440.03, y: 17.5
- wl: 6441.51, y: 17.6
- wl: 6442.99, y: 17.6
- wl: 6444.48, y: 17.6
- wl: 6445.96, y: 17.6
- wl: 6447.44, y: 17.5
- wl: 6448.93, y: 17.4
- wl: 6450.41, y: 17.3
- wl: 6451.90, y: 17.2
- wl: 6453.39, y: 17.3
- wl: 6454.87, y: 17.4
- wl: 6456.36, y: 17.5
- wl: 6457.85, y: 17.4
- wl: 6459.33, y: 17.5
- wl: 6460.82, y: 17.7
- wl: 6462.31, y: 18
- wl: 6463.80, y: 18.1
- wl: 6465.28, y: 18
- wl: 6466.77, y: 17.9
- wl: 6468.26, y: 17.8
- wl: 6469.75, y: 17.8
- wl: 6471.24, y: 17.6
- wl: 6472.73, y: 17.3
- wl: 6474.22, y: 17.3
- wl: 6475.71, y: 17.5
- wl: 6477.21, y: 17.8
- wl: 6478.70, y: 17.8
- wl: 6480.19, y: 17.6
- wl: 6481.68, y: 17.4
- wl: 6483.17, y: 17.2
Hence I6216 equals 1.10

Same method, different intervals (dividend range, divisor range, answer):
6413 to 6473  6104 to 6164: 1.10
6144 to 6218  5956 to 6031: 1.01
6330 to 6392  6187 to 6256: 1.12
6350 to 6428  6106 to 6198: 1.09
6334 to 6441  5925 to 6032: 1.12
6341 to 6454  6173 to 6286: 1.11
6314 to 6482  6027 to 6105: 1.08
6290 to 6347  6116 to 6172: 1.04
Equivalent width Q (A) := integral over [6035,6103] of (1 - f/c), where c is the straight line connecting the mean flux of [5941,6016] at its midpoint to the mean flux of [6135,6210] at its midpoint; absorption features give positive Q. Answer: -2.1 A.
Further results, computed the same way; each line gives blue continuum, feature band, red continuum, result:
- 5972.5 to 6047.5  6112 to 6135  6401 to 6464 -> 0.24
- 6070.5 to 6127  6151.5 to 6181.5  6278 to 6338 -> 0.99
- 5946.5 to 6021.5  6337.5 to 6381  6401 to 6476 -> 0.66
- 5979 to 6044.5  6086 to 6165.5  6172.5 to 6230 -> -1.51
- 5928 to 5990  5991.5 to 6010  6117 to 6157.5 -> 0.08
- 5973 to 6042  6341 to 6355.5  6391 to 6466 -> 0.30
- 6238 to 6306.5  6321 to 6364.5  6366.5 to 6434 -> -0.54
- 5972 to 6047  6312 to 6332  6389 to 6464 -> 0.75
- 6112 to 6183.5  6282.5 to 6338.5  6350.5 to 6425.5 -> 1.11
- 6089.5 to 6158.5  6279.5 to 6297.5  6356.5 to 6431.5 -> 0.75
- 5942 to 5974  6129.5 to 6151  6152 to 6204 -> -1.02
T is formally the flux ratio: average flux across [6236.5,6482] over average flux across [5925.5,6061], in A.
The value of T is 0.96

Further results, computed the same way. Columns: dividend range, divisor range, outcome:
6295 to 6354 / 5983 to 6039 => 0.96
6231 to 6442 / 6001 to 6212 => 0.97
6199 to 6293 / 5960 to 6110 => 0.92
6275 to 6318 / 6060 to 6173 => 0.95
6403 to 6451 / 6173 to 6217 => 1.04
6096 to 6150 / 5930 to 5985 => 0.99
